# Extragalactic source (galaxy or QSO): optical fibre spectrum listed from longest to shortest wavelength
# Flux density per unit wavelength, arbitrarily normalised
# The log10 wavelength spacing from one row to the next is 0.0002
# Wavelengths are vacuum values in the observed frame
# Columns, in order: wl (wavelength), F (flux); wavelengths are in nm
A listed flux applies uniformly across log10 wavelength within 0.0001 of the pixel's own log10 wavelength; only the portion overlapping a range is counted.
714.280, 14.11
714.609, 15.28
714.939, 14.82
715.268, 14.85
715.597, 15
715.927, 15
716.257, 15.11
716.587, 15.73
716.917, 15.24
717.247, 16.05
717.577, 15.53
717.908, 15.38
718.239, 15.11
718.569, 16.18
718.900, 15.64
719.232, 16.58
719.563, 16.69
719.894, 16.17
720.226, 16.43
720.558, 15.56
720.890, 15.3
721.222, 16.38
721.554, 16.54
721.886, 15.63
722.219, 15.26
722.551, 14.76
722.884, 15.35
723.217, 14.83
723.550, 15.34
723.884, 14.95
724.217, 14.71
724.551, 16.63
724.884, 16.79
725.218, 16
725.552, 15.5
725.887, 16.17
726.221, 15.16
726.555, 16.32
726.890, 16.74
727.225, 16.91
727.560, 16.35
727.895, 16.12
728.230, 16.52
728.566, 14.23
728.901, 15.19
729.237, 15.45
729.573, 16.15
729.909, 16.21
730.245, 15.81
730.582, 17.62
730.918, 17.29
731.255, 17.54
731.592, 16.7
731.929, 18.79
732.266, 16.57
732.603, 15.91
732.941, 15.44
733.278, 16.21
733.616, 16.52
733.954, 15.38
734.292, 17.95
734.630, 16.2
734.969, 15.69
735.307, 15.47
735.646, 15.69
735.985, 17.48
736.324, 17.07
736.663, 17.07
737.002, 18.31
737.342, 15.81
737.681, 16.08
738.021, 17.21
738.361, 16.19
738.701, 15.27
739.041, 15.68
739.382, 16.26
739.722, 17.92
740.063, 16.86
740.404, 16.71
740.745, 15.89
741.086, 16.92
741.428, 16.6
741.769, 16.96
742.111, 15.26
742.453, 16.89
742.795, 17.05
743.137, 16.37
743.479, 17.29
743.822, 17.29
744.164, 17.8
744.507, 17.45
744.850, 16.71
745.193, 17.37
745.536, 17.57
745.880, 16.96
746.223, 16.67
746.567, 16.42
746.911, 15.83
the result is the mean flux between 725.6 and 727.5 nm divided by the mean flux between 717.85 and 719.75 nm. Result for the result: 1.02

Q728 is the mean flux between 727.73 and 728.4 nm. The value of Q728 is 16.3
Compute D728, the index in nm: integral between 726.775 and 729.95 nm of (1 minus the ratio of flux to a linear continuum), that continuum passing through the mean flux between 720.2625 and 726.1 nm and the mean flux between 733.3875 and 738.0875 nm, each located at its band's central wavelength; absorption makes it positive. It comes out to 0.010 nm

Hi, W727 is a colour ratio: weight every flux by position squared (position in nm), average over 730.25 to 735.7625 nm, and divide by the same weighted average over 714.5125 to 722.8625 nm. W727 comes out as 1.10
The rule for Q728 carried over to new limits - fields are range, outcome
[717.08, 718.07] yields 15.7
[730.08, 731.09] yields 16.9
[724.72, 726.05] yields 16.1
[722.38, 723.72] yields 15.1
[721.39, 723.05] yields 15.5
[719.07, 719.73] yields 16.7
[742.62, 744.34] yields 17.2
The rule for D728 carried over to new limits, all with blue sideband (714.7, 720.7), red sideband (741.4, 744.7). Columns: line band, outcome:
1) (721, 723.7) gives 0.06 nm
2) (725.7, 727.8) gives -0.02 nm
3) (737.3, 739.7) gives 0.07 nm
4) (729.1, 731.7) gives -0.06 nm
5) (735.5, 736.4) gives -0.01 nm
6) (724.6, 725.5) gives -0.02 nm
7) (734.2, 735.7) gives 0.03 nm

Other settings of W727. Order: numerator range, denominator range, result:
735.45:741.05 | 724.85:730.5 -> 1.07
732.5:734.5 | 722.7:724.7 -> 1.09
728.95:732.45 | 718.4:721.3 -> 1.07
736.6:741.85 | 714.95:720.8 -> 1.13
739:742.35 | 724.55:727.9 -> 1.06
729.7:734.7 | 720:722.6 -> 1.09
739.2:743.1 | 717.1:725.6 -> 1.12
